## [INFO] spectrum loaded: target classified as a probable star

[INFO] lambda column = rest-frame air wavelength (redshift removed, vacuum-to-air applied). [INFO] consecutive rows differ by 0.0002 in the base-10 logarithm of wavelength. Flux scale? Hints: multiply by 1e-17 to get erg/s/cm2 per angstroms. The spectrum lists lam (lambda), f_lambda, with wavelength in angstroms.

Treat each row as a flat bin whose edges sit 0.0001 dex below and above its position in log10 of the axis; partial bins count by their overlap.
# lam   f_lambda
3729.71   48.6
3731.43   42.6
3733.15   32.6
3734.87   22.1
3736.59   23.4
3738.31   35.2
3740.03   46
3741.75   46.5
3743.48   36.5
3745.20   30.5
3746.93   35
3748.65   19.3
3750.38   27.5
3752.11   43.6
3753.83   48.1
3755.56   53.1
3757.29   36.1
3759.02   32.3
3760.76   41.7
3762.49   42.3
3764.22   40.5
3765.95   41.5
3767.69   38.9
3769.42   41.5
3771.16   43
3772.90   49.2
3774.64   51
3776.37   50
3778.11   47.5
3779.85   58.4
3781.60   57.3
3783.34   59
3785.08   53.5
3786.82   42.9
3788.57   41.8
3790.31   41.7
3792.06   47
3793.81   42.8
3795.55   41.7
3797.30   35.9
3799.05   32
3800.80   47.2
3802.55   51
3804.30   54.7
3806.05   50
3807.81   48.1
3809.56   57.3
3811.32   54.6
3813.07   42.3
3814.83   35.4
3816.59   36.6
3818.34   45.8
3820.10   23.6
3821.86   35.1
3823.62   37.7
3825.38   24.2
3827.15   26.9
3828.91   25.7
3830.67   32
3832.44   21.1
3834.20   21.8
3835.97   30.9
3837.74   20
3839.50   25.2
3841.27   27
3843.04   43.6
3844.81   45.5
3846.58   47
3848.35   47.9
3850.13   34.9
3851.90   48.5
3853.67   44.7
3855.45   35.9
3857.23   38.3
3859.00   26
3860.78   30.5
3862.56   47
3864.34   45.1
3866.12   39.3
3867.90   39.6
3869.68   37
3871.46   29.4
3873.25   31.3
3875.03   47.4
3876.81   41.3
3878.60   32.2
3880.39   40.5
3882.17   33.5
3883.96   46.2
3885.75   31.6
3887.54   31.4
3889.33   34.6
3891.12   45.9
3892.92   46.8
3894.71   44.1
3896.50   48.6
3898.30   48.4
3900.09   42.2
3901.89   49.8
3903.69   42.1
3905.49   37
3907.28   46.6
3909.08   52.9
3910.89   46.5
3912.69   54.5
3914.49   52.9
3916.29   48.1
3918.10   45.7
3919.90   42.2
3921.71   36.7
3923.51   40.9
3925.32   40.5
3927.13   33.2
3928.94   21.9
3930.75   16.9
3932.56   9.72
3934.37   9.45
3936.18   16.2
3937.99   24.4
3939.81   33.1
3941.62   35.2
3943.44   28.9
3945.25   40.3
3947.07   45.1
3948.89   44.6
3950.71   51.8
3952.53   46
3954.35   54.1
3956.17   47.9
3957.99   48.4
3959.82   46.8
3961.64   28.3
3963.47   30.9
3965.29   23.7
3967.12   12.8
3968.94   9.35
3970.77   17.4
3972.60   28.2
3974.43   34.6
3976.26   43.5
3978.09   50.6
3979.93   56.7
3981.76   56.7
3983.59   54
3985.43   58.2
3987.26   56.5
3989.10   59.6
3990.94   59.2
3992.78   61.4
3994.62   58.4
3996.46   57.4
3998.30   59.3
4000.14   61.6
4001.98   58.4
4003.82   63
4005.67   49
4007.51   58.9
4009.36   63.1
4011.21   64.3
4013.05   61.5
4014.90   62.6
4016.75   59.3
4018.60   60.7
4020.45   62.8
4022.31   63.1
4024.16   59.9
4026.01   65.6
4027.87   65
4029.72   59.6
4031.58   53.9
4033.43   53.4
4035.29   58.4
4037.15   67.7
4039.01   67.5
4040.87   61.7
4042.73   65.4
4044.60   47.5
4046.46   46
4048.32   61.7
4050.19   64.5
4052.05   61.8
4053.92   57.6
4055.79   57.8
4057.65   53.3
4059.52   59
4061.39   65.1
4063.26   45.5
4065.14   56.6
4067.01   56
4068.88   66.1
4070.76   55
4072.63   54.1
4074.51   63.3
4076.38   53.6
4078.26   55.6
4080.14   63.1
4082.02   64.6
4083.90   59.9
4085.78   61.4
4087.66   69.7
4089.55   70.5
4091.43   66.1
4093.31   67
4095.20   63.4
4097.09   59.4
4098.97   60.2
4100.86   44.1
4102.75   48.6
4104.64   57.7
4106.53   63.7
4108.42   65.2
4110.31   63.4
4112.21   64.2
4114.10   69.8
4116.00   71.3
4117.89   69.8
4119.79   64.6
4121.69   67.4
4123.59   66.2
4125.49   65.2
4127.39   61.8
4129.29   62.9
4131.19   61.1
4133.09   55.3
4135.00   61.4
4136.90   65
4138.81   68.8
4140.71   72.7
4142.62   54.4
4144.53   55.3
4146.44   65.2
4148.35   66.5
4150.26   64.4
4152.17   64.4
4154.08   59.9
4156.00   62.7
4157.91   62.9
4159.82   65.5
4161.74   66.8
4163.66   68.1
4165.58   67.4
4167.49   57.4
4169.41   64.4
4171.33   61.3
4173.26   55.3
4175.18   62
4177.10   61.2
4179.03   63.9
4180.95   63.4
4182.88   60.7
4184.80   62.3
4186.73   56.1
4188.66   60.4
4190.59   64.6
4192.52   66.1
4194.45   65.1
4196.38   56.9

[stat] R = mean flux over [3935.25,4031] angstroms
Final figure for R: 48.5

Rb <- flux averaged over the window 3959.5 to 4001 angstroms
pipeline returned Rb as 44.6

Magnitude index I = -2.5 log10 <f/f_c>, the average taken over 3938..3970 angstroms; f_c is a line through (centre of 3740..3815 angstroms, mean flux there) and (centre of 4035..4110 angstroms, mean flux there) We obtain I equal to 0.414 mag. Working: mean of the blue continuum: 44.1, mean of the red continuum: 59.7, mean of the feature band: 36.4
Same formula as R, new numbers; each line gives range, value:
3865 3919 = 42.3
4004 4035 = 60.2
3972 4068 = 57.7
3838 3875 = 38.1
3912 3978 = 34.7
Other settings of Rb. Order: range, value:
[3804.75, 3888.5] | 37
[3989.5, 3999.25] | 59.2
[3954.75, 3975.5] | 30.5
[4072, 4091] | 61.8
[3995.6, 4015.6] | 59.9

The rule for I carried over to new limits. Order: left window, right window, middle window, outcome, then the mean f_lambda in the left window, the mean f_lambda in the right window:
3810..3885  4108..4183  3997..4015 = -0.18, 36.3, 63.7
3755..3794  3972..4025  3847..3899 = 0.27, 45.8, 56.8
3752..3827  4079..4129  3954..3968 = 0.45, 44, 63.4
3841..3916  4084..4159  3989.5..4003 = -0.15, 41.5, 63.1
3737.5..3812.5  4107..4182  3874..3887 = 0.27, 44.1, 63.8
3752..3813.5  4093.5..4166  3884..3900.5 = 0.23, 46.2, 63.1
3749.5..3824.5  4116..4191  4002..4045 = -0.08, 44.2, 63.1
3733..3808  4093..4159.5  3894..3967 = 0.31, 42.3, 62.7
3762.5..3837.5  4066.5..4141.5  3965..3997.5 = 0.21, 41.7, 62.5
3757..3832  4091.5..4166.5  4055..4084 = 0.03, 42.6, 63.2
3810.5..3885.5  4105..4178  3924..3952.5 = 0.41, 36.1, 63.8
